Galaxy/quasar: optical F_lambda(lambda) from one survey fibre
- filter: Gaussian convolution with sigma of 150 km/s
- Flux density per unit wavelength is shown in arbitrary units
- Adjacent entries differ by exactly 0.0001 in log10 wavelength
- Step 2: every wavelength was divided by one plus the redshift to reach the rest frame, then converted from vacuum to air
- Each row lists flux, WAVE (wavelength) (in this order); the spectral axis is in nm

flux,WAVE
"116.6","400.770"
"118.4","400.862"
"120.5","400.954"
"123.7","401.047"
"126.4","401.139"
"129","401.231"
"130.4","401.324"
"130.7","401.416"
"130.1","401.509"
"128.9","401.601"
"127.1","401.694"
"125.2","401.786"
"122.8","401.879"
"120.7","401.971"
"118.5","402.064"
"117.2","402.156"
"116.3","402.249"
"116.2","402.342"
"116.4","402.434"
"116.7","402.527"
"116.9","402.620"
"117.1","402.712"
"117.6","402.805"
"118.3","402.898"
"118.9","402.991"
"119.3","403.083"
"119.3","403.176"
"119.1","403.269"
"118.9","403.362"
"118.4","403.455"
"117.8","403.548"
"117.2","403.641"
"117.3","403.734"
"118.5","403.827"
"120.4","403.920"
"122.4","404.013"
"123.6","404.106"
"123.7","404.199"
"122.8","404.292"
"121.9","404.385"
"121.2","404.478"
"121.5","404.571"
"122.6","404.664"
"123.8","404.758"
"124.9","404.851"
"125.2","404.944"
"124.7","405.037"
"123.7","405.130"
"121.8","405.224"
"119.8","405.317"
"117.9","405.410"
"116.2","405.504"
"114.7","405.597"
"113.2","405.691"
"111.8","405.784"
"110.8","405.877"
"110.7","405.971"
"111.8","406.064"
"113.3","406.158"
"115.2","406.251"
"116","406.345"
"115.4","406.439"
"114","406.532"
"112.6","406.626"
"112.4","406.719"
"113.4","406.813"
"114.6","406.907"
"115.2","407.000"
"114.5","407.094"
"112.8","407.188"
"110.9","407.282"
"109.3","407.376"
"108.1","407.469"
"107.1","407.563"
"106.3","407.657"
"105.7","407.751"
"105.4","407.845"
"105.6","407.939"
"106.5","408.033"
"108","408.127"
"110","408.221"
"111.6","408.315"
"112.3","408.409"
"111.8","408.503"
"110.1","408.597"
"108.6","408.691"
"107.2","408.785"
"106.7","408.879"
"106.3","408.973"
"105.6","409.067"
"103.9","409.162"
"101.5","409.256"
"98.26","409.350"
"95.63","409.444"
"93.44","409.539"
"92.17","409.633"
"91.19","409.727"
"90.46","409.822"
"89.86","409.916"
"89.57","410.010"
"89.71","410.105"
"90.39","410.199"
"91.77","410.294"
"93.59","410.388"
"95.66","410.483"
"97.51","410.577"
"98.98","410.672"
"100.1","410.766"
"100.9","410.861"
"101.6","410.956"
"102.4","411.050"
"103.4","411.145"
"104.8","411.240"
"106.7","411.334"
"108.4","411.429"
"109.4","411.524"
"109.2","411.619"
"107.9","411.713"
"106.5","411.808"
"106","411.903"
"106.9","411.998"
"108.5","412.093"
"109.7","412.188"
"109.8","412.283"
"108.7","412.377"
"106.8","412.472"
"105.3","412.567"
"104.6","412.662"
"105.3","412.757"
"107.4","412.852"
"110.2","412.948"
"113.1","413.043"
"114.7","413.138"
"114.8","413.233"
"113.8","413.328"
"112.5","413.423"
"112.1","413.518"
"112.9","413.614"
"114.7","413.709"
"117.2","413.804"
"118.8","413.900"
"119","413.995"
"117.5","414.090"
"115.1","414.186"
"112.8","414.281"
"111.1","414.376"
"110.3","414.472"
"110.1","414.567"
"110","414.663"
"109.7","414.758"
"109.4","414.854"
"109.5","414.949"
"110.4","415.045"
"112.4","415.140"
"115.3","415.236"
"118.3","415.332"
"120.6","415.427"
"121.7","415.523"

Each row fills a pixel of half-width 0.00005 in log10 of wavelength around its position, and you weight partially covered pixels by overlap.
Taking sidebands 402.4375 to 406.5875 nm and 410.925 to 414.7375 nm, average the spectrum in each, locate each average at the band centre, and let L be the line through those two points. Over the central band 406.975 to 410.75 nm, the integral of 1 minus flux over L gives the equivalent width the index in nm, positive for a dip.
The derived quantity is 0.38 nm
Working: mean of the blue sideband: 119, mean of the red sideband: 110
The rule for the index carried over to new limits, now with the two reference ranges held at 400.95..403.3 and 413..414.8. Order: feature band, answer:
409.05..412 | 0.42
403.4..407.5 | 0.08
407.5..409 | 0.12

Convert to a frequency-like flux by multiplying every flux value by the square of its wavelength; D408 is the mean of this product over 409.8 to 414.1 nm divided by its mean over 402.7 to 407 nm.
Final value 0.93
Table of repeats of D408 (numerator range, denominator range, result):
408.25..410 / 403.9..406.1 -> 0.87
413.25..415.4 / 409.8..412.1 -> 1.15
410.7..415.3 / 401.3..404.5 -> 0.96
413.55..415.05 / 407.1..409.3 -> 1.08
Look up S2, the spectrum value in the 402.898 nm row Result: 118.3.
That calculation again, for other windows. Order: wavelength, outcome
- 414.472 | 110.3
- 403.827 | 118.5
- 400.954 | 120.5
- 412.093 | 108.5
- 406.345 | 116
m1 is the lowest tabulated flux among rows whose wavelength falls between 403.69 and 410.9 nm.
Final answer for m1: 89.57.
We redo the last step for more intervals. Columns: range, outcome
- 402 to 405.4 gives 116.2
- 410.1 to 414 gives 89.71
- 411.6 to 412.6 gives 105.3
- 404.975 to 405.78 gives 113.2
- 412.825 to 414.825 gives 107.4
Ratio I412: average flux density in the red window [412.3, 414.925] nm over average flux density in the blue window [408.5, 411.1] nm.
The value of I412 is 1.13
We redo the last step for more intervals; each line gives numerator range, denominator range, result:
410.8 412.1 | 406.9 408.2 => 0.97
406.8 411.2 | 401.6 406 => 0.86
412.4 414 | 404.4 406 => 0.94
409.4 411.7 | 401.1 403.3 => 0.81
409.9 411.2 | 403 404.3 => 0.80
